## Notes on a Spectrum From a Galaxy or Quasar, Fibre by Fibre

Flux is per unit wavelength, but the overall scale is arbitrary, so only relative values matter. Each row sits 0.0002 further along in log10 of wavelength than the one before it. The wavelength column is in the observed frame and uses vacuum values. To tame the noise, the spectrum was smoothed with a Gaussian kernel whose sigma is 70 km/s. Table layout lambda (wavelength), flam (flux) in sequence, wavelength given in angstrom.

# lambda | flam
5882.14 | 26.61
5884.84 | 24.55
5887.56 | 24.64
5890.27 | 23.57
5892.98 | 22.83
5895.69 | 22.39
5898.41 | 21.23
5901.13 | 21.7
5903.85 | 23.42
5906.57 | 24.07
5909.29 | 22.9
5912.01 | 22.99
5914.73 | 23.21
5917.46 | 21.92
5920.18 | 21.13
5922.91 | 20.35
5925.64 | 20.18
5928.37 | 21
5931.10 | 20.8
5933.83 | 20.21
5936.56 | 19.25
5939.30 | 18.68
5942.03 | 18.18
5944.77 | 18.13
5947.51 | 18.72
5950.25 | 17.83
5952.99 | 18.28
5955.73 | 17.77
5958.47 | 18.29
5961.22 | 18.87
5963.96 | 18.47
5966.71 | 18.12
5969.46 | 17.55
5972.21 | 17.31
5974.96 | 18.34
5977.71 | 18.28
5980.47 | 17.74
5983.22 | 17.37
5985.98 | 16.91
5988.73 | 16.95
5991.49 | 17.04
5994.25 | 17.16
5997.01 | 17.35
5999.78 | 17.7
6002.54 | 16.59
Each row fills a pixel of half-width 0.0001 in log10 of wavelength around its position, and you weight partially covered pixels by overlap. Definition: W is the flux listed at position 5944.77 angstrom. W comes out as 18.13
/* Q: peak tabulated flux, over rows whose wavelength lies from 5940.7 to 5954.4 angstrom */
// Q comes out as 18.72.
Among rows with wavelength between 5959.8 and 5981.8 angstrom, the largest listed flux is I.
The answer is 18.87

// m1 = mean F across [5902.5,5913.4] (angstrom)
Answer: 23.4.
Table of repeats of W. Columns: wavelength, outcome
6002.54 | 16.59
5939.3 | 18.68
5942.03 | 18.18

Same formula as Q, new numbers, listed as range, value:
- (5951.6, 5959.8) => 18.29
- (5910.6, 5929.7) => 23.21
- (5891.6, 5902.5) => 22.83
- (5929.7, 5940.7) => 20.8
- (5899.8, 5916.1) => 24.07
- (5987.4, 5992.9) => 17.04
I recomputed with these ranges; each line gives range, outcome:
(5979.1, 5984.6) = 17.74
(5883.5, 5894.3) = 24.64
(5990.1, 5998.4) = 17.35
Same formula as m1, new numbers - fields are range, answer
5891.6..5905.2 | 22.3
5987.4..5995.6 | 17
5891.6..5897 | 22.6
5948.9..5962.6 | 18.2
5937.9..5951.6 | 18.3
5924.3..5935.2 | 20.6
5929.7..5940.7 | 19.7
